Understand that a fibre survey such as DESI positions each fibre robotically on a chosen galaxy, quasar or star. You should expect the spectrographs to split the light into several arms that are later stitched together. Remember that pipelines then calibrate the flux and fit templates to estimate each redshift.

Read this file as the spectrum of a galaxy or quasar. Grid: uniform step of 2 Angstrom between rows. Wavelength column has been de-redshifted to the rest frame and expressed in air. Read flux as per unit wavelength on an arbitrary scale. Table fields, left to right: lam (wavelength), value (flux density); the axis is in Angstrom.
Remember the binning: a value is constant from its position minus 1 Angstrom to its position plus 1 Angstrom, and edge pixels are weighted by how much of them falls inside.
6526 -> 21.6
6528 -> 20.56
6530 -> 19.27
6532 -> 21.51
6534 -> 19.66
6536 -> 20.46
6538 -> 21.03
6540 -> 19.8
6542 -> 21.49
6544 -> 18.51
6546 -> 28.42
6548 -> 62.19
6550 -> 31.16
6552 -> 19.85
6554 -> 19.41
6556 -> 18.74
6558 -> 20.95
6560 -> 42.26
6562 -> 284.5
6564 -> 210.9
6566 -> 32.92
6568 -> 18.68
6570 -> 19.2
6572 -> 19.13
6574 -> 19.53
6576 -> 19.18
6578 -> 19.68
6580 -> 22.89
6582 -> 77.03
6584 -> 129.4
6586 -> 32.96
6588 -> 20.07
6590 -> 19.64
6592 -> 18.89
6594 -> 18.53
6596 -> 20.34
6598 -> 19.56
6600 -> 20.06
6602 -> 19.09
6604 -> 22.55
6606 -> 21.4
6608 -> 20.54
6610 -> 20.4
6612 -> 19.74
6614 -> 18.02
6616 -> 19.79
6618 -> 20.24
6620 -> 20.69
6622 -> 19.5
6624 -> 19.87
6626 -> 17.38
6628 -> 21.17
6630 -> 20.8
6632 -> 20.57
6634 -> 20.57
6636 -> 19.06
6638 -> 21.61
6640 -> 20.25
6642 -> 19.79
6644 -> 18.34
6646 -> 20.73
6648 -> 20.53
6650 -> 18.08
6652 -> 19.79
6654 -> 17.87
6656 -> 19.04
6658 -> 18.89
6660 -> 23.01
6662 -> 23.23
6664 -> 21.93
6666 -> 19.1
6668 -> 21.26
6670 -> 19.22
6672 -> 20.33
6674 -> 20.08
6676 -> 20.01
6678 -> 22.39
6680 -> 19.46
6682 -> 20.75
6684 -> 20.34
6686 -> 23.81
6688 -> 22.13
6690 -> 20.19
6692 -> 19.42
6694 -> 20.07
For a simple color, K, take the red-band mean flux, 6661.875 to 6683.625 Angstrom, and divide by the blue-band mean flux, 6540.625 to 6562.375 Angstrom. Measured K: 0.5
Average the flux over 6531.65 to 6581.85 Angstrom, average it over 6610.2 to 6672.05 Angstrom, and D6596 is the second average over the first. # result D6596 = 0.47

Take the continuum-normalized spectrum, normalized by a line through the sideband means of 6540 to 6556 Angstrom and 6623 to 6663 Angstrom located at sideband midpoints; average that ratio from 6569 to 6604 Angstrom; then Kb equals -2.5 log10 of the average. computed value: -0.22 mag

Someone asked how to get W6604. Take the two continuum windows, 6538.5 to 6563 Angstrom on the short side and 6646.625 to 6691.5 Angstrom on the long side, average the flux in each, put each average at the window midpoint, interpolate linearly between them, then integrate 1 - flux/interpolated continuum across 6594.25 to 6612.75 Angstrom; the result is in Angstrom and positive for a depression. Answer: 8.01 Angstrom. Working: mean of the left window 48.4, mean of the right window 20.5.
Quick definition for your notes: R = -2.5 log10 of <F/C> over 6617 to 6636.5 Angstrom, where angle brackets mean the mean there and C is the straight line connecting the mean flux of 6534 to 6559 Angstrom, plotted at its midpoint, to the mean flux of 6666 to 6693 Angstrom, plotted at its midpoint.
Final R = 0.12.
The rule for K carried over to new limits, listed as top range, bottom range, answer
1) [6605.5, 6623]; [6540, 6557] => 0.74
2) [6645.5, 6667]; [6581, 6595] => 0.45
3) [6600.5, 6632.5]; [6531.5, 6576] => 0.45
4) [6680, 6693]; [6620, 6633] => 1.05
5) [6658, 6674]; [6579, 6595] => 0.49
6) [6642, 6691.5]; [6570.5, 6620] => 0.75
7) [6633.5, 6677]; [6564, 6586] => 0.44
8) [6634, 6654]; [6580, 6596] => 0.47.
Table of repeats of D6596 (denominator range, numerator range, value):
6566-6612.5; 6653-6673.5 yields 0.73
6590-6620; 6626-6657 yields 0.99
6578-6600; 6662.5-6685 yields 0.57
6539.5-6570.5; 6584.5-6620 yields 0.40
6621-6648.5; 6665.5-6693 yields 1.03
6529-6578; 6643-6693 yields 0.48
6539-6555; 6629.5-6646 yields 0.73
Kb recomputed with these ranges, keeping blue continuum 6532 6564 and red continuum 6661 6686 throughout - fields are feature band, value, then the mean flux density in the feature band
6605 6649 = 0.458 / 20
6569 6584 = 0.177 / 34.8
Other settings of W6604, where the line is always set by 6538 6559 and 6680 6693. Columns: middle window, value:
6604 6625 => 3.0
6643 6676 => 2.7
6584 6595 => -3.3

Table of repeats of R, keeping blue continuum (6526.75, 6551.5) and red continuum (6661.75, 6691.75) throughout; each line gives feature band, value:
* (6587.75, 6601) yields 0.20 mag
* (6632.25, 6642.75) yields 0.09 mag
